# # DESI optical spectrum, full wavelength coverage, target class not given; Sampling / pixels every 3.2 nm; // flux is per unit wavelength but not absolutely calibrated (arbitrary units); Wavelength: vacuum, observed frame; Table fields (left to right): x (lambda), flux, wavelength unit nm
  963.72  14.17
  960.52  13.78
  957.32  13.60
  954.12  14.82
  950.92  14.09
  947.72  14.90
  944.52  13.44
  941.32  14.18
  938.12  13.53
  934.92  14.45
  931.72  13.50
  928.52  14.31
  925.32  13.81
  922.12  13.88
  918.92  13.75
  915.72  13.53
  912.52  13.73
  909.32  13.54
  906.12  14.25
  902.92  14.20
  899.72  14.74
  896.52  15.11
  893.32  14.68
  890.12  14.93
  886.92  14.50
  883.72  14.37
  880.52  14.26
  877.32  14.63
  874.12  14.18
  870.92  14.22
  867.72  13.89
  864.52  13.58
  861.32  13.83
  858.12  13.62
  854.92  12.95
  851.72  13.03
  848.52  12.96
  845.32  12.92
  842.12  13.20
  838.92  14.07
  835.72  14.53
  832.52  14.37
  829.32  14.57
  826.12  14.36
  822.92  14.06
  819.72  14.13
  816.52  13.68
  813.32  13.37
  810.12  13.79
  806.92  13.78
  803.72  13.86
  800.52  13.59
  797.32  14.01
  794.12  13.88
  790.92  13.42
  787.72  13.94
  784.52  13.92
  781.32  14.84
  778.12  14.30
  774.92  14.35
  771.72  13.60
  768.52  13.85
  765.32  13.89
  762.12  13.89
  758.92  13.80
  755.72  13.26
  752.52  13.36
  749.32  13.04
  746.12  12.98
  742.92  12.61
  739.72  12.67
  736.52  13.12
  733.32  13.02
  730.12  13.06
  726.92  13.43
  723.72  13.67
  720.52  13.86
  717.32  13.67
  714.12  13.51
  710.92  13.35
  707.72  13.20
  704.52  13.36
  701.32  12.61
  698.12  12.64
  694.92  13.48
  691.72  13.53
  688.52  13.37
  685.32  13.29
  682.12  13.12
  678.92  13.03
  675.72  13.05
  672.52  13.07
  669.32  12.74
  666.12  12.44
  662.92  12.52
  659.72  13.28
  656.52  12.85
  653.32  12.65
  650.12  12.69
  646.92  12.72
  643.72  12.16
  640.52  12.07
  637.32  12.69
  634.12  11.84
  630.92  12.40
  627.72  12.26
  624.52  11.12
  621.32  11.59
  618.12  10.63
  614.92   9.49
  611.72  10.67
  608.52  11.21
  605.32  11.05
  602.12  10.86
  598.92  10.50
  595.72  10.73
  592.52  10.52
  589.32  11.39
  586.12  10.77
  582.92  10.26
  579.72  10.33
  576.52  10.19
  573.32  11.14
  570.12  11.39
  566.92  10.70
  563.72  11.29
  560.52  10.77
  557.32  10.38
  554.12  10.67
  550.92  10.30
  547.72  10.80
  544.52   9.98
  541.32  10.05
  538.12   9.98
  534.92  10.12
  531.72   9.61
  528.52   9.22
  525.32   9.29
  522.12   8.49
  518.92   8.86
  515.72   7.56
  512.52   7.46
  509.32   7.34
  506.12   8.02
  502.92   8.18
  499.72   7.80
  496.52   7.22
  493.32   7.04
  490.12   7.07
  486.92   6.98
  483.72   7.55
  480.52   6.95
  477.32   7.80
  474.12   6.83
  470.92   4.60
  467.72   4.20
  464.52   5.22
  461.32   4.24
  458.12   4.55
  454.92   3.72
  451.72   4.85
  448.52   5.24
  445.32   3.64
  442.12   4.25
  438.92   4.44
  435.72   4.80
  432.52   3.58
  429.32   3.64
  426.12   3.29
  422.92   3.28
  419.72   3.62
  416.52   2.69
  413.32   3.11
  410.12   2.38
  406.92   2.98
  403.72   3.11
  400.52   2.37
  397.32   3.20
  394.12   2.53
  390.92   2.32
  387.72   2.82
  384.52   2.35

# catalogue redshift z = 0.187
